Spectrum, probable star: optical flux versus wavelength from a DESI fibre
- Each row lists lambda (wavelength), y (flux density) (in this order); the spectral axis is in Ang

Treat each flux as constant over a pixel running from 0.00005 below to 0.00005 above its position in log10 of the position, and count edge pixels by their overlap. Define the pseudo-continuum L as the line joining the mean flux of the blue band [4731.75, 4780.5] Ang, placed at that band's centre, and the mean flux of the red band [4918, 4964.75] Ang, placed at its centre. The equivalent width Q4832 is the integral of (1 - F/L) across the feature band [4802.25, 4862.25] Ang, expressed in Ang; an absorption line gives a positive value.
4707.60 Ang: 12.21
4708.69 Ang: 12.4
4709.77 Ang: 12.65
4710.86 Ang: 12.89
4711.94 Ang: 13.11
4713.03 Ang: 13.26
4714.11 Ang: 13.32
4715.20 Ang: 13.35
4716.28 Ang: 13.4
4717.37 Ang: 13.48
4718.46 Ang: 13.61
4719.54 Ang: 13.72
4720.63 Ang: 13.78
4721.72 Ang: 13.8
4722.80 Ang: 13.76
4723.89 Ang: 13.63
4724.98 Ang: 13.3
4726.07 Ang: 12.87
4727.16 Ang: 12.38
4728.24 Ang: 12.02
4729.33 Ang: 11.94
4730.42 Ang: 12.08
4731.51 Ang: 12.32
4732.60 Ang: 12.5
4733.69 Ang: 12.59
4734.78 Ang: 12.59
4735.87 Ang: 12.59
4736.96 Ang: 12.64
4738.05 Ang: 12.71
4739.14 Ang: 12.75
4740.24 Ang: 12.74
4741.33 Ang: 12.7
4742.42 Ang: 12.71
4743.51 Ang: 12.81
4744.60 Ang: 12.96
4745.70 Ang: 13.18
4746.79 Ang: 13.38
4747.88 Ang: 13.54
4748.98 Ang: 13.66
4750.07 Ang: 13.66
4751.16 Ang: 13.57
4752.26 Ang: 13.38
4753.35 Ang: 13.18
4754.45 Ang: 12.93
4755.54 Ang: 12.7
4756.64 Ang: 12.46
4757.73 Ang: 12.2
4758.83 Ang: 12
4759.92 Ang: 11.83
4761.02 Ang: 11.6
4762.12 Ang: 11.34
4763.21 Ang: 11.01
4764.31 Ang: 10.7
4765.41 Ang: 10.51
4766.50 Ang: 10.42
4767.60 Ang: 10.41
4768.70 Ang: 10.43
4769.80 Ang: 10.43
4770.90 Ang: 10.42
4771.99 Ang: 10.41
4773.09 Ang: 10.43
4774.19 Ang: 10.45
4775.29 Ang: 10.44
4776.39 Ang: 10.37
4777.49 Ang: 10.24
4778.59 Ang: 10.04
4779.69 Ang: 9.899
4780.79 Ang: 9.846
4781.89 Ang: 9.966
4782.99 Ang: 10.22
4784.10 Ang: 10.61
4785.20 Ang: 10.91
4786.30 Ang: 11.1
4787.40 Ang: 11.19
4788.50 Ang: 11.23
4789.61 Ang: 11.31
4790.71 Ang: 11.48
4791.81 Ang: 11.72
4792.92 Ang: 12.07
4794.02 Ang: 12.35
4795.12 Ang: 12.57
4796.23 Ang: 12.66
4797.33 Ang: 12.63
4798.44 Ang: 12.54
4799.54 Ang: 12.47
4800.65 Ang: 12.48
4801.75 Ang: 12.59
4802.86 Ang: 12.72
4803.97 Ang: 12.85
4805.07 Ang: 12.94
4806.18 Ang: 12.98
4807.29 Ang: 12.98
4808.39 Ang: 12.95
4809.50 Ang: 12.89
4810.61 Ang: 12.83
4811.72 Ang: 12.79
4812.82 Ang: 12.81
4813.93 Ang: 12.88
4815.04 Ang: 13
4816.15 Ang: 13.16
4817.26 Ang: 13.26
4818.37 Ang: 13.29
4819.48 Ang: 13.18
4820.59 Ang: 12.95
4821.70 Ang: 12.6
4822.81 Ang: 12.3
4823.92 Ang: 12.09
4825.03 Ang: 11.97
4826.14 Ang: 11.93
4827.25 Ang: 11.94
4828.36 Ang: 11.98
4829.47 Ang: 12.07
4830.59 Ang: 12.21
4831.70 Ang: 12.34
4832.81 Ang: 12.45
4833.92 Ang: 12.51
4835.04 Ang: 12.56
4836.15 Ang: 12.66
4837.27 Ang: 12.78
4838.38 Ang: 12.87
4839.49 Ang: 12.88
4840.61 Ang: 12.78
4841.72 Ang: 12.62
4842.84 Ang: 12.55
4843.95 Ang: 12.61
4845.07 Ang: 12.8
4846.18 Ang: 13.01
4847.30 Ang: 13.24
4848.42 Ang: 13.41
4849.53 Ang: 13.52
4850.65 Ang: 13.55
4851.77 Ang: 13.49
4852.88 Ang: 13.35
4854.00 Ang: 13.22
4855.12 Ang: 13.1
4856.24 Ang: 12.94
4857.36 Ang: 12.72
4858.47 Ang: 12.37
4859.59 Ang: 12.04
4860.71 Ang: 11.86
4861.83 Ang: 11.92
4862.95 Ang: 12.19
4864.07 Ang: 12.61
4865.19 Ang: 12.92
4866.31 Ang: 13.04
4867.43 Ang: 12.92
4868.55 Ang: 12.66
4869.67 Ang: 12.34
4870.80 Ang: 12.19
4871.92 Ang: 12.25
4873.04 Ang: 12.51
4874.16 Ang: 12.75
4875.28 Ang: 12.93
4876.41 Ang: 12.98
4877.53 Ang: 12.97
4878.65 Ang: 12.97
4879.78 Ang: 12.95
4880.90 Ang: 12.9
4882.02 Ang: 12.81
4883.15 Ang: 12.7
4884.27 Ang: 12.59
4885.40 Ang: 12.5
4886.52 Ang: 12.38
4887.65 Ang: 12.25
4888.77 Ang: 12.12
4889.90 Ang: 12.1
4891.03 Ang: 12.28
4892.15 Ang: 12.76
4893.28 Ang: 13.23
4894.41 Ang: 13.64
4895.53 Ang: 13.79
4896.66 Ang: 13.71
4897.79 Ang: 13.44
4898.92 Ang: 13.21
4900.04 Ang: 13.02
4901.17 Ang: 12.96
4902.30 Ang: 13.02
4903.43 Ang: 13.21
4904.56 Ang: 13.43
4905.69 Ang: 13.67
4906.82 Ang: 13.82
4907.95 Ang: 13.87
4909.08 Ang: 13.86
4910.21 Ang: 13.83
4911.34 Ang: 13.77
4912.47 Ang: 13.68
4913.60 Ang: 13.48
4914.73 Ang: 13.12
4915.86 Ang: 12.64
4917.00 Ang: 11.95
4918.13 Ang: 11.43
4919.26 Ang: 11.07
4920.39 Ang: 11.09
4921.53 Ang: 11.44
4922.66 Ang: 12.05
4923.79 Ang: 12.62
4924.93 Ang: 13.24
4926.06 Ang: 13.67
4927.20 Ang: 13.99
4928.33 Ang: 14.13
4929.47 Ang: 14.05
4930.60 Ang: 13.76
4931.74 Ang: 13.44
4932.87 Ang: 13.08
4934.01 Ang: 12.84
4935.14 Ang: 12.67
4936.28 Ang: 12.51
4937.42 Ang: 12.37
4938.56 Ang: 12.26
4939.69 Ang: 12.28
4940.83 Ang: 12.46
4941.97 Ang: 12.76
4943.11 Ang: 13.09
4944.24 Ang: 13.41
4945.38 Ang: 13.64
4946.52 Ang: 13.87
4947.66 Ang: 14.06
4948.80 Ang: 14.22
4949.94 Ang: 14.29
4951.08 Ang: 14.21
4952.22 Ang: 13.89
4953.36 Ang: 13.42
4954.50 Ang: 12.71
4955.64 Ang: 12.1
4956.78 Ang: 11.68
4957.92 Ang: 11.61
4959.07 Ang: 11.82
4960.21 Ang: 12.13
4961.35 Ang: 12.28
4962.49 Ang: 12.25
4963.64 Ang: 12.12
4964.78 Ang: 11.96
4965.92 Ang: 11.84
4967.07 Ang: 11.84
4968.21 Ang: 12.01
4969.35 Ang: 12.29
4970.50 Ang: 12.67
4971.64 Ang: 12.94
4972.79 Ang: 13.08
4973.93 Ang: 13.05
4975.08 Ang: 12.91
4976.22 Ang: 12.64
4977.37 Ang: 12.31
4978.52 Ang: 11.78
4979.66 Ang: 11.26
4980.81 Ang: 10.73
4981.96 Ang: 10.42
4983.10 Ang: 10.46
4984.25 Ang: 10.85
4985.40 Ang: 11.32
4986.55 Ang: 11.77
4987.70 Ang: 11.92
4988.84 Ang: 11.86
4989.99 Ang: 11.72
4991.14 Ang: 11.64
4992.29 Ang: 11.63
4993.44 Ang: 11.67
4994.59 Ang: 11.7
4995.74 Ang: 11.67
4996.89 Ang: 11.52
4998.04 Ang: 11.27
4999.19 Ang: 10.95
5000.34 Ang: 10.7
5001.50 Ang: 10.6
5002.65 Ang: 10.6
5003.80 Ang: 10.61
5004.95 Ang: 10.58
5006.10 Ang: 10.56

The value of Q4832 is -2.3 Ang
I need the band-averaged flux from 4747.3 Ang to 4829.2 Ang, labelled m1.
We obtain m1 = 11.9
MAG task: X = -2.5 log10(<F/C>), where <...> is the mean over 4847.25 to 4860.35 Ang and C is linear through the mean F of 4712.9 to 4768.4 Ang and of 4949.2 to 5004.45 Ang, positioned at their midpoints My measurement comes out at -0.064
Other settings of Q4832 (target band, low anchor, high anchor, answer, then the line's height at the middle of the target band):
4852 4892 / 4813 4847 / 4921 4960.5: 0.48 Ang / 12.8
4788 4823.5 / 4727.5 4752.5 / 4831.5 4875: 0.45 Ang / 12.8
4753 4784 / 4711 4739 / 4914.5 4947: 4.80 Ang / 12.9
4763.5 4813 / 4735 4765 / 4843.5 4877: 4.73 Ang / 12.7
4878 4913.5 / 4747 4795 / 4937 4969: -2.32 Ang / 12.3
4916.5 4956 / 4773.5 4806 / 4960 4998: -4.02 Ang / 11.8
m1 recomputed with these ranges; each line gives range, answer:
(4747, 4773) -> 11.9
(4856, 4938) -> 12.9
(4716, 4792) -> 12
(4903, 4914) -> 13.7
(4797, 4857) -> 12.8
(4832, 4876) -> 12.7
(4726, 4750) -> 12.7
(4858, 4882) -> 12.6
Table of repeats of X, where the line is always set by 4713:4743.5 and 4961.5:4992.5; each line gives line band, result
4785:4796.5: 0.088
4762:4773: 0.205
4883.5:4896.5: -0.040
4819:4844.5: 0.003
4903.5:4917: -0.109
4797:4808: -0.008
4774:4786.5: 0.228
